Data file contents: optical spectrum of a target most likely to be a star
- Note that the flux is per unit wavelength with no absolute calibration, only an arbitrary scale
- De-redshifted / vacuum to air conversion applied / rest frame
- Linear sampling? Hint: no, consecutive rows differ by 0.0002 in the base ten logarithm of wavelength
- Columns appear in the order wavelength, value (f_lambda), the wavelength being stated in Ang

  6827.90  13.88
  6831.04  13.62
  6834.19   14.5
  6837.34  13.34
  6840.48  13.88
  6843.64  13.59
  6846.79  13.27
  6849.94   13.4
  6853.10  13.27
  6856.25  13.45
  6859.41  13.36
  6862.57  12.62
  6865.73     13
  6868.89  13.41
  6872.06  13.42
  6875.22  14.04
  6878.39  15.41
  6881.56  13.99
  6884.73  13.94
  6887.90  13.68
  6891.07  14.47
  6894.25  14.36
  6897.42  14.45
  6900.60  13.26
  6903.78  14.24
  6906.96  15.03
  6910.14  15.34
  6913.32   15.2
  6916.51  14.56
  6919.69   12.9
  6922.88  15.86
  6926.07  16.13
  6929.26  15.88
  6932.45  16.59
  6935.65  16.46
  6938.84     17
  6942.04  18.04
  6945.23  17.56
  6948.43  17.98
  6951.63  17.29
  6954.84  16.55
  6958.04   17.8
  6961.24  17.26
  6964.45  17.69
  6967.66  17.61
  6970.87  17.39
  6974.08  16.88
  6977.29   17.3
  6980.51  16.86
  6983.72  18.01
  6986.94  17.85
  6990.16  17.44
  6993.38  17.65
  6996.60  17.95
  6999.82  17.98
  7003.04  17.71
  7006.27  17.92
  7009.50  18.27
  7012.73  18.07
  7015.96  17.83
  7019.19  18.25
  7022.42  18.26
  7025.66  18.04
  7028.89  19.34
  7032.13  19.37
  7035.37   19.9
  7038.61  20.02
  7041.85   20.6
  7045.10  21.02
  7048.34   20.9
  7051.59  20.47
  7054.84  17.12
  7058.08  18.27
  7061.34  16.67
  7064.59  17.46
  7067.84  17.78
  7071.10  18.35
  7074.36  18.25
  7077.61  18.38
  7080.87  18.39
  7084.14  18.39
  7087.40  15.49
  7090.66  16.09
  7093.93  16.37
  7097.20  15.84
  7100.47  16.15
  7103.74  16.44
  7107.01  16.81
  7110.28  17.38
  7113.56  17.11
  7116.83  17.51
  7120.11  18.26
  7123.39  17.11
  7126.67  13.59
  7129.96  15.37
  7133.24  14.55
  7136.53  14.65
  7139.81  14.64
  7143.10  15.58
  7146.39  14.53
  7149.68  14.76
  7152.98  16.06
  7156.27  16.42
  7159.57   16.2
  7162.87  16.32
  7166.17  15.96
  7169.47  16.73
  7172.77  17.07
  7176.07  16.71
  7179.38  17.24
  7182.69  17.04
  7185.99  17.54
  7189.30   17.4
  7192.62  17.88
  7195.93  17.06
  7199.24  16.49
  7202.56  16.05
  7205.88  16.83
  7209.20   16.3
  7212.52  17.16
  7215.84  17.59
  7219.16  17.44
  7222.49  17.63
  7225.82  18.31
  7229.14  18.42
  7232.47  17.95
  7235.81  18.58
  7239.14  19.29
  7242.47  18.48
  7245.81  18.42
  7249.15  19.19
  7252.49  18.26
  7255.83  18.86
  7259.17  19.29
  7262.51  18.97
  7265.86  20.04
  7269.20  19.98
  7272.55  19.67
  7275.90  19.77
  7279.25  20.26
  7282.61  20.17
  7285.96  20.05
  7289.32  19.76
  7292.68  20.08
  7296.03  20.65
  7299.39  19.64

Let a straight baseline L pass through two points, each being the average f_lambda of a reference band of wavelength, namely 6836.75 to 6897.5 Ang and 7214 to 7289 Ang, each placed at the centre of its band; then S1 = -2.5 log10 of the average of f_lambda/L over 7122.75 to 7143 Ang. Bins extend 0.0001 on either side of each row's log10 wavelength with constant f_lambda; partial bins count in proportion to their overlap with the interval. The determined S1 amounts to 0.162 mag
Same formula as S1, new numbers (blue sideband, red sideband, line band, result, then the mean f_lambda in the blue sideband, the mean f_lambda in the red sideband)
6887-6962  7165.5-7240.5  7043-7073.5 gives -0.13 mag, 15.8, 17.3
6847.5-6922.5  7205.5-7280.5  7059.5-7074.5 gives -0.09 mag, 14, 18.6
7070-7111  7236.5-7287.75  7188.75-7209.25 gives 0.10 mag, 17.1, 19.4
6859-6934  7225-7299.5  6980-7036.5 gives -0.14 mag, 14.4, 19.3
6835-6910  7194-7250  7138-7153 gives 0.13 mag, 13.8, 17.7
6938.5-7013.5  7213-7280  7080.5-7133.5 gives 0.10 mag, 17.6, 18.8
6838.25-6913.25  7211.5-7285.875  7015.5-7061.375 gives -0.19 mag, 13.9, 18.9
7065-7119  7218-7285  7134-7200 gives 0.11 mag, 17.2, 19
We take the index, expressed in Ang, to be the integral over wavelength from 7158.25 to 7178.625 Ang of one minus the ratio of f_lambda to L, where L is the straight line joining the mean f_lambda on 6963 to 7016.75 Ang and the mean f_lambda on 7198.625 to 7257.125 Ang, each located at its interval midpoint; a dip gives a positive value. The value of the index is 1.5 Ang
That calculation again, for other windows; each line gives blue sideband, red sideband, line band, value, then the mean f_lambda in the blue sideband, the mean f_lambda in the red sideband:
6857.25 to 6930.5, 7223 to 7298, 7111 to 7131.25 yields 1.0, 14.3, 19.3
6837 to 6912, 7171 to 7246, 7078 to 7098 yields -0.9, 13.9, 17.5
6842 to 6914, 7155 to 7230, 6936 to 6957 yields -4.0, 13.9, 17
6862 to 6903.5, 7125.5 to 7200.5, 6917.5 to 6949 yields -4.5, 13.9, 16.1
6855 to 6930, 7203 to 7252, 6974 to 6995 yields -3.1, 14.2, 17.9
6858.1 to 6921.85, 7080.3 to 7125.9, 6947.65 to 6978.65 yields -4.8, 14.1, 16.9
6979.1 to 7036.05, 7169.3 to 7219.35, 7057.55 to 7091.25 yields 0.2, 18.1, 17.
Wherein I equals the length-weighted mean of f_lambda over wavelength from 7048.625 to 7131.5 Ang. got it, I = 17.2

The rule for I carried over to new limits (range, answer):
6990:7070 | 18.6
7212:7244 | 18.1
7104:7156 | 15.9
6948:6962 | 17.3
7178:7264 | 17.8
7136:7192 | 16.2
